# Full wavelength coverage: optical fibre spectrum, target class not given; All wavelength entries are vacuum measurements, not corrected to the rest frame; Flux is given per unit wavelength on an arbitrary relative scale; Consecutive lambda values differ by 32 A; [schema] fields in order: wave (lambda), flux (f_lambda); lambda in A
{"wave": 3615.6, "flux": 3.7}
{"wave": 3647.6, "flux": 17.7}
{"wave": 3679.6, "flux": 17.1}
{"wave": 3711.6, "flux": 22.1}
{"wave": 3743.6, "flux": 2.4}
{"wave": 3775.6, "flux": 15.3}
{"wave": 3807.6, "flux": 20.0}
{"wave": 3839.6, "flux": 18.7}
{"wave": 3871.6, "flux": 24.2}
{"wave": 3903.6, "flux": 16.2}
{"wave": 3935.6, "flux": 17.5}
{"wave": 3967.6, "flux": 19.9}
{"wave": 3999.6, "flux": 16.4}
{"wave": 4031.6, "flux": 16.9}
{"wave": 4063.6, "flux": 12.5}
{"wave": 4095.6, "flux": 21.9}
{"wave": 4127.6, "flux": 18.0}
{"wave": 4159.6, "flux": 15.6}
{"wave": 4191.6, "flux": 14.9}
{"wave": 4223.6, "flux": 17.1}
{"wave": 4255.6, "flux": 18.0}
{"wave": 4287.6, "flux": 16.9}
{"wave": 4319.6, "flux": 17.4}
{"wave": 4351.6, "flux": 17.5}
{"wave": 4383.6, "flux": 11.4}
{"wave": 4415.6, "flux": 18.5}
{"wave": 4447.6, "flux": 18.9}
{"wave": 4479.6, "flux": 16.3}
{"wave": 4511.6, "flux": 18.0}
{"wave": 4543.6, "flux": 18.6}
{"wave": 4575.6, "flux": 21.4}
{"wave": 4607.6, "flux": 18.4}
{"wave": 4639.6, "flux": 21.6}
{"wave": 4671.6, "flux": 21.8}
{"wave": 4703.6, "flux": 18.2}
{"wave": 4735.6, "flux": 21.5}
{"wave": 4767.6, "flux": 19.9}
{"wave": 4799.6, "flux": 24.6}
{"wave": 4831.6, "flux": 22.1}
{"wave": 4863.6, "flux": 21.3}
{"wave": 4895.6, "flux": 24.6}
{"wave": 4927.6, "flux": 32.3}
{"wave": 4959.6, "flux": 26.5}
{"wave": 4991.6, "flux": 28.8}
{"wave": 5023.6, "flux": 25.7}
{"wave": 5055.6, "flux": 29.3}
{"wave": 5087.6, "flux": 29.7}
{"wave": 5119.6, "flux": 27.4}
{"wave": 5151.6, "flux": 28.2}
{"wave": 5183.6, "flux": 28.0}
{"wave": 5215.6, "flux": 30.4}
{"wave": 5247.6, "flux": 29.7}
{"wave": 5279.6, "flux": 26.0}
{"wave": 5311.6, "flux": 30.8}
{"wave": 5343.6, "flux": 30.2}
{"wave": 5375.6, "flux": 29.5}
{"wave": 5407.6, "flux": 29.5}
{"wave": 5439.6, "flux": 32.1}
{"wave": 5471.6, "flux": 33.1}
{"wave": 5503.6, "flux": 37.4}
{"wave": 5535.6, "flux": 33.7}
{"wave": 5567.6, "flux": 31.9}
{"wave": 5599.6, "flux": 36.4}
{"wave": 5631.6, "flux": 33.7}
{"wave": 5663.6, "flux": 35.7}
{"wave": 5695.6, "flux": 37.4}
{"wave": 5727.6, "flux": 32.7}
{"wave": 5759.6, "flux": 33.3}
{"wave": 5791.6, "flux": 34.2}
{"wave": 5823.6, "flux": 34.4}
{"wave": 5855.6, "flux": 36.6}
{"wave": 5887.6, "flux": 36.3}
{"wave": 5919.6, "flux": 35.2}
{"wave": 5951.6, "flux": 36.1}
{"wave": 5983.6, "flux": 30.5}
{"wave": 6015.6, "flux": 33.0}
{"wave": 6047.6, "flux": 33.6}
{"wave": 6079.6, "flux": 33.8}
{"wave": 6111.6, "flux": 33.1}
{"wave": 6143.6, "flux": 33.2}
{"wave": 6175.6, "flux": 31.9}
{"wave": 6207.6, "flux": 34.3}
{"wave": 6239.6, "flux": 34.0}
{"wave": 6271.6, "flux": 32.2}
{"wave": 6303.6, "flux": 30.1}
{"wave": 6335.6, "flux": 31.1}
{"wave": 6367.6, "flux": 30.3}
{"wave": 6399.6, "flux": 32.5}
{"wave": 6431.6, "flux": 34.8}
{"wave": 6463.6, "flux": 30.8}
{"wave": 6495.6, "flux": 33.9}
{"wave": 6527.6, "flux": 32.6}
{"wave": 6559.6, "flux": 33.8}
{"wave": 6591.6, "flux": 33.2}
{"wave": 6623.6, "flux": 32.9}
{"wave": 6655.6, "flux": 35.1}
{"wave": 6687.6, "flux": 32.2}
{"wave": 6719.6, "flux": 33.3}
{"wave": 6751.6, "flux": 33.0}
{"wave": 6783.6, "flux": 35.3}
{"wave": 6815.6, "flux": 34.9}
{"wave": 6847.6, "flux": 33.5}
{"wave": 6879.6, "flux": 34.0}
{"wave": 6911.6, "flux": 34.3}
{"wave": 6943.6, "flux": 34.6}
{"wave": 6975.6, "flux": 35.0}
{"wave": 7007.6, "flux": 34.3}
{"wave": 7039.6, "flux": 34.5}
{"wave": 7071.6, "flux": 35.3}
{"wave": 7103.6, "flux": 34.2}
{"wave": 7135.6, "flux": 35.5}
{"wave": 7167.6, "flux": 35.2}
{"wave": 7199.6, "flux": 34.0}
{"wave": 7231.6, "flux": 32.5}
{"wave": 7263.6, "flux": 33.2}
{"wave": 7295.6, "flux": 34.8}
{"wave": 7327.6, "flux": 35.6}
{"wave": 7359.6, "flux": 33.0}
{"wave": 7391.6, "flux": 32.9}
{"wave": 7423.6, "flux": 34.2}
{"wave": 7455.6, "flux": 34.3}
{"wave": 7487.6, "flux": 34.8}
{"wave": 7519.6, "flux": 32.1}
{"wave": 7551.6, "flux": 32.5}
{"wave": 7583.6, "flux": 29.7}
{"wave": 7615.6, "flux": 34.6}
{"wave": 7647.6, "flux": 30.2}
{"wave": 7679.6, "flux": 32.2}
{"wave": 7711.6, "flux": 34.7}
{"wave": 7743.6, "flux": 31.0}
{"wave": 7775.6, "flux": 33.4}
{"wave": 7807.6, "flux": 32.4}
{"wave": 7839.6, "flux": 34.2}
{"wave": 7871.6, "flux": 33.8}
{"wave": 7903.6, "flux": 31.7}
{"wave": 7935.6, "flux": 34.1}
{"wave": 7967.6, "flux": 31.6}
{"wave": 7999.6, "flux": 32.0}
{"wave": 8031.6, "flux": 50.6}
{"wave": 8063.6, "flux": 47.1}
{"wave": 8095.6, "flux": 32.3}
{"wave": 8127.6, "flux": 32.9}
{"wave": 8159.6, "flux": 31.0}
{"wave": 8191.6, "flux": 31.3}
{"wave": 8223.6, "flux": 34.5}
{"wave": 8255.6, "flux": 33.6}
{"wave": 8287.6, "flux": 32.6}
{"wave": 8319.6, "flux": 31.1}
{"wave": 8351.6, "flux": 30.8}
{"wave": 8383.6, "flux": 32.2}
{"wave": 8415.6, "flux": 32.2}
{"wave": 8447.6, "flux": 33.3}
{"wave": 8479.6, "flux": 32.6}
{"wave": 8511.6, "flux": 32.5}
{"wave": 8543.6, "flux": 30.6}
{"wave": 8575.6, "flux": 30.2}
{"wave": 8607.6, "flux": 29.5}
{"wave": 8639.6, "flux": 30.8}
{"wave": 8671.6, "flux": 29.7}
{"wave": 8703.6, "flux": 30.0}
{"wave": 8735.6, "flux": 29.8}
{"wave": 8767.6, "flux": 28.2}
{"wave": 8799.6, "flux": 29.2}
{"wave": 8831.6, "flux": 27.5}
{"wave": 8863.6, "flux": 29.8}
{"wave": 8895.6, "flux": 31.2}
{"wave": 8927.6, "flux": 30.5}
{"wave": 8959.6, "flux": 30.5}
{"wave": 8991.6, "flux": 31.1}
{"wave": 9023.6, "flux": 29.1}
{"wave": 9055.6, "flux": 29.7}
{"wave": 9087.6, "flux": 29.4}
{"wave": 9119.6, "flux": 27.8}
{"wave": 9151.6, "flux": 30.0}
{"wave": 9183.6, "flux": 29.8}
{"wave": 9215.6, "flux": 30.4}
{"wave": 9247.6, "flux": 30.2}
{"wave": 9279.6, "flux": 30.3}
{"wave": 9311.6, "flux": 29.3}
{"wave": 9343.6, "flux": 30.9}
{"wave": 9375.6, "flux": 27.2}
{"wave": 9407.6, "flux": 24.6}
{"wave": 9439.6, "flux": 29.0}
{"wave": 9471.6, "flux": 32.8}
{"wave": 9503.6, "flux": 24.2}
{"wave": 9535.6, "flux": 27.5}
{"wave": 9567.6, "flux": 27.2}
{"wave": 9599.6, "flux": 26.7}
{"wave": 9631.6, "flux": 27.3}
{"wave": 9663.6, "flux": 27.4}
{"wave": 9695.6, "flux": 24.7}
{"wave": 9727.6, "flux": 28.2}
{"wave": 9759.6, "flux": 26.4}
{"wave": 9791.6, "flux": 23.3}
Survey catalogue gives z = 0.226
